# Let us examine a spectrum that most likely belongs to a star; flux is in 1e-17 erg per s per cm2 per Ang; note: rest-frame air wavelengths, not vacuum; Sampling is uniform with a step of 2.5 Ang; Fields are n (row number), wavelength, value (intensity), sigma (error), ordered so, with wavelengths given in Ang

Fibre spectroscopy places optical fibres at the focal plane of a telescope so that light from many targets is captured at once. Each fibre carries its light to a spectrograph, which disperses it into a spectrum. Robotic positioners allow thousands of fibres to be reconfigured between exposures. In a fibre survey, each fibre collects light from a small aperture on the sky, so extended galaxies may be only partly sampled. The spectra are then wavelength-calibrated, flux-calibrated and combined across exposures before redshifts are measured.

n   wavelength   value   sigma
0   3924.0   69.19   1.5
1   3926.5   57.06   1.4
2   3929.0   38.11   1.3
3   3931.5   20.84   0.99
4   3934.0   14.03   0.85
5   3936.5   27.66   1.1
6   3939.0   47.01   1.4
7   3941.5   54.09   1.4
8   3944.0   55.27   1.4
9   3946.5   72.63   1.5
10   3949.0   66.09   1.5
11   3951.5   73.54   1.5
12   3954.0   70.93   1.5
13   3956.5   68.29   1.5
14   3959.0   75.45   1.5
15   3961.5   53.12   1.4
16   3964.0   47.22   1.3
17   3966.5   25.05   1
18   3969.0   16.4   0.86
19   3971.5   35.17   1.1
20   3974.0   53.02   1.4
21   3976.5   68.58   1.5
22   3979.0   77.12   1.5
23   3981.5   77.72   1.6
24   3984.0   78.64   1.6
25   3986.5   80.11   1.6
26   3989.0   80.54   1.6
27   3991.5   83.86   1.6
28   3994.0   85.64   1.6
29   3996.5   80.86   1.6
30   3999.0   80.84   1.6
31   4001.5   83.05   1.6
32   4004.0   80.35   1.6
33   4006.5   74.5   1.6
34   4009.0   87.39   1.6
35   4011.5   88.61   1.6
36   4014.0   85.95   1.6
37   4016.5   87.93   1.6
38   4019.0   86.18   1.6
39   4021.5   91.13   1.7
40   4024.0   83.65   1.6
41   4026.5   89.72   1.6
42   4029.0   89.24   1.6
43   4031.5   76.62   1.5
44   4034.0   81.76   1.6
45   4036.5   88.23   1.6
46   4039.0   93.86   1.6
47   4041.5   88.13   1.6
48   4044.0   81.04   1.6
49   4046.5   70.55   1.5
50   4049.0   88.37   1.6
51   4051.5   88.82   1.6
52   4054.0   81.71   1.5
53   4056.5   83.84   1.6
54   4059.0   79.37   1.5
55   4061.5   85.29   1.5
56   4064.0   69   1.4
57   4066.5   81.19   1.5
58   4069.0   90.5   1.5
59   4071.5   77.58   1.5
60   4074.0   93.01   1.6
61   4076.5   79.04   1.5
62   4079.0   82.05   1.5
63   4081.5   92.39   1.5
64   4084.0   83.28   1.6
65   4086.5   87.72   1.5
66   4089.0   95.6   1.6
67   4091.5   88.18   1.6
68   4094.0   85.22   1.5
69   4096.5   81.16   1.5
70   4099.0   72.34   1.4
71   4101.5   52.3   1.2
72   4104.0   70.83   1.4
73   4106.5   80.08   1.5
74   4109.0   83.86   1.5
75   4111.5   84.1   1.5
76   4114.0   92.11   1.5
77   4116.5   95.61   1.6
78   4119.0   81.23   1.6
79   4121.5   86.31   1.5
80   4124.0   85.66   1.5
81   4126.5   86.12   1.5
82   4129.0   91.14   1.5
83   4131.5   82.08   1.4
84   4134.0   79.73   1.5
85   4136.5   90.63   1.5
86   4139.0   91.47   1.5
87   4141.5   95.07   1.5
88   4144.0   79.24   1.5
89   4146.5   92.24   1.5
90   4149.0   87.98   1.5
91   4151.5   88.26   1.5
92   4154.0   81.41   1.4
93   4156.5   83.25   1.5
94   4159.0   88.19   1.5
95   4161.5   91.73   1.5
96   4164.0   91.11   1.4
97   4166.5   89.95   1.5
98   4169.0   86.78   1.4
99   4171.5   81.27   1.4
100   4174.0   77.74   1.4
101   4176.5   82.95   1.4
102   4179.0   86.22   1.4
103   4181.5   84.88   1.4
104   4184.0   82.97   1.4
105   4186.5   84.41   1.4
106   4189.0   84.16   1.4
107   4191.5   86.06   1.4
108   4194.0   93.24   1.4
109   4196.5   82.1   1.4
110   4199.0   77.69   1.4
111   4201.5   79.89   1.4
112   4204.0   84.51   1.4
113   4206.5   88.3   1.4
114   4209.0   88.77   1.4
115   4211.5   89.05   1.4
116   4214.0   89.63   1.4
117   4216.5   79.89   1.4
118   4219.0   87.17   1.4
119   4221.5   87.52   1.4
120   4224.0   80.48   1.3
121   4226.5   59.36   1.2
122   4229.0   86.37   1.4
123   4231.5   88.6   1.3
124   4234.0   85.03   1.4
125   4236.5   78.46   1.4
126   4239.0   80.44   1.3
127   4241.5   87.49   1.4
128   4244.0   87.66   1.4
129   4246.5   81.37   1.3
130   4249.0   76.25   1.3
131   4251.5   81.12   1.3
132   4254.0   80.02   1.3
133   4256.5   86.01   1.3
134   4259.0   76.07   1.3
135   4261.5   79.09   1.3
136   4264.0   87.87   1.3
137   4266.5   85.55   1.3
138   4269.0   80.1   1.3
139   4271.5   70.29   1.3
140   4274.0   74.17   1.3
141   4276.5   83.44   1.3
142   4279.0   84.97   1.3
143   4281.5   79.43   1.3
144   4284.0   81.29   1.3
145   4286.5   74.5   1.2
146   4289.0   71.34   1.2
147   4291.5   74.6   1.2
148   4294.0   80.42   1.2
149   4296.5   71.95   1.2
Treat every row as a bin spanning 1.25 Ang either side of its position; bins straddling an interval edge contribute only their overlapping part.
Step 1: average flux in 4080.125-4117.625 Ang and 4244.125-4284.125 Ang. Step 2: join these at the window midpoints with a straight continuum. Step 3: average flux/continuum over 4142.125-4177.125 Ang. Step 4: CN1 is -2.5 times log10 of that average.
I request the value -0.052 mag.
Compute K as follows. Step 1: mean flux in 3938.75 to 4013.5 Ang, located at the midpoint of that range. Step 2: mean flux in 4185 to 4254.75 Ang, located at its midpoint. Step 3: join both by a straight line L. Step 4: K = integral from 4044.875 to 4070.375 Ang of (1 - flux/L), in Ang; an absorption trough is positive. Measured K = -3.1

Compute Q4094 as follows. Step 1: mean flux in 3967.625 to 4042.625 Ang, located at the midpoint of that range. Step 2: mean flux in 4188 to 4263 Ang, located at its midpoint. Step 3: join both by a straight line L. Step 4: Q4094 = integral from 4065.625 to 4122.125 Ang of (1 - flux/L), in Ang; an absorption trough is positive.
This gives -2.1 Ang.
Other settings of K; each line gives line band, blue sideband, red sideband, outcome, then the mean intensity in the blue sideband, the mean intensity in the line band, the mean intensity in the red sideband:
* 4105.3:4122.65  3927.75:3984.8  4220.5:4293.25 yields -4.9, 52.7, 86.2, 80.3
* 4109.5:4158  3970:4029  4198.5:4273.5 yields -3.6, 79.1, 87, 82.3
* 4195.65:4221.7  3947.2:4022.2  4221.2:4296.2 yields -2.1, 71.3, 84.9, 80.1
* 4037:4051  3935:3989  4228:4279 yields -4.2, 58.6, 84.8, 81.8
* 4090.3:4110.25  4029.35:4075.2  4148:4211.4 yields 1.8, 83.4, 76.7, 85.4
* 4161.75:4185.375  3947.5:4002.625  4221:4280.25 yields -2.5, 66.4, 85.2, 81.1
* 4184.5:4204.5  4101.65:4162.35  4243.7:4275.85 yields -0.2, 85.5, 83.9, 80.3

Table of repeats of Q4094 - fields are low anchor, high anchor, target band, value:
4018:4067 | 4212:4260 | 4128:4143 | -0.9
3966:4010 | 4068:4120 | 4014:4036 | -3.3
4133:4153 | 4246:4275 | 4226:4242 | 0.0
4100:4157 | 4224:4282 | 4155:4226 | -2.1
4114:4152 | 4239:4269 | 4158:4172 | -0.4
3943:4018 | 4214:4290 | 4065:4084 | -2.9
